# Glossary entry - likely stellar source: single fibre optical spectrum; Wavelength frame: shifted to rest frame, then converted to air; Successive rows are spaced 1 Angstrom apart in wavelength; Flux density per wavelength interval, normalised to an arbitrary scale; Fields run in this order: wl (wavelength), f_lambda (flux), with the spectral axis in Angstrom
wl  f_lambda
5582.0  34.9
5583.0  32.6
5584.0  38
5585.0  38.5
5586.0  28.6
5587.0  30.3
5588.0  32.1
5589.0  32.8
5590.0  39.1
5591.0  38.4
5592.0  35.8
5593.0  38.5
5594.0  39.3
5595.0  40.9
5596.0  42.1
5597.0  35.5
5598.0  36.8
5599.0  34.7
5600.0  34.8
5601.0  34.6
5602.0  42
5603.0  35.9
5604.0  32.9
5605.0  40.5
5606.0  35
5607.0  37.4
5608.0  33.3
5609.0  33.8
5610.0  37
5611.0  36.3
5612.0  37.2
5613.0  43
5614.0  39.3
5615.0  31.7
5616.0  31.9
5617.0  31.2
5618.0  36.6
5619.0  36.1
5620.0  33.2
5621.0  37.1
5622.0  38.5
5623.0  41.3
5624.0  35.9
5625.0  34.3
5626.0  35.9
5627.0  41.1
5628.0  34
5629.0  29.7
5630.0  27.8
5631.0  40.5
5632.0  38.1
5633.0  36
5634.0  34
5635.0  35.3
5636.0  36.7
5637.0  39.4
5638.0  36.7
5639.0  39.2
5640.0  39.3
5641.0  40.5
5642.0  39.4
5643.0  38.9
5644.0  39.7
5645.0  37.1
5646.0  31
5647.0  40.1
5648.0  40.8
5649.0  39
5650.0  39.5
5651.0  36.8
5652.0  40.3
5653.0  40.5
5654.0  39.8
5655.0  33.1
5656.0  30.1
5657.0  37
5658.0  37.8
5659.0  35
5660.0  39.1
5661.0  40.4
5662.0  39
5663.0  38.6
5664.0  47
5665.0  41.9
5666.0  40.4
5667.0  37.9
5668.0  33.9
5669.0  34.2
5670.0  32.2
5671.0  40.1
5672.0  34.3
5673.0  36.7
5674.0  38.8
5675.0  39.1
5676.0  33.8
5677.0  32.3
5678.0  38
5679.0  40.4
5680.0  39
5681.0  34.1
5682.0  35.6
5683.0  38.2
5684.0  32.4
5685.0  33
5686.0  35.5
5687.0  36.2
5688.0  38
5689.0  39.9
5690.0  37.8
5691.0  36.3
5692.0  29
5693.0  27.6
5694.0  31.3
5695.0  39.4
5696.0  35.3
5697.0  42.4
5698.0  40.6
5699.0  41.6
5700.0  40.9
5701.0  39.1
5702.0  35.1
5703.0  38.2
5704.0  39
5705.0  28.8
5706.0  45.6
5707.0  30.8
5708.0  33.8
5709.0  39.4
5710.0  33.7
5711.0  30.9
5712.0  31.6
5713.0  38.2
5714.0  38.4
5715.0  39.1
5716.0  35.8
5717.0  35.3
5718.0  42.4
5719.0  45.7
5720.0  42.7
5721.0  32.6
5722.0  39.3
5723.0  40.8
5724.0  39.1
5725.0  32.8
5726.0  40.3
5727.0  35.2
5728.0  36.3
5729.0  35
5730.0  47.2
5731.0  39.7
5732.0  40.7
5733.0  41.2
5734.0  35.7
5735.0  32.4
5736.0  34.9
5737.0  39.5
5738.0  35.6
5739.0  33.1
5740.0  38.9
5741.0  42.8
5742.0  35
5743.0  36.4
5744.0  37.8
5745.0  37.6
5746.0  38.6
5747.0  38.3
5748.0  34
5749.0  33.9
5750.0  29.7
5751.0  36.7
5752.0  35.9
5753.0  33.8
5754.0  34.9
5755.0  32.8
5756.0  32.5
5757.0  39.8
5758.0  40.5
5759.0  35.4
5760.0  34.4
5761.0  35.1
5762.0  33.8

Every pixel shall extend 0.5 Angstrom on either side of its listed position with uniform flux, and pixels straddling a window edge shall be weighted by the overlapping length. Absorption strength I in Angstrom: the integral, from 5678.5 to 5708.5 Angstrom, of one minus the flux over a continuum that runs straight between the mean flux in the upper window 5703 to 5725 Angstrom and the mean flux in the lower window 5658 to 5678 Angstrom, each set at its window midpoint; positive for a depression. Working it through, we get 0.7 Angstrom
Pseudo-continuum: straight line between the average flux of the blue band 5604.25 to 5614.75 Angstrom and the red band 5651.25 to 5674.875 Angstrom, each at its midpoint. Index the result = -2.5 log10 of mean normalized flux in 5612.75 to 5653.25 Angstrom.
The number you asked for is 0.01 mag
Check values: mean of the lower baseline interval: 37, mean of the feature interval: 37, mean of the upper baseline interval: 37.8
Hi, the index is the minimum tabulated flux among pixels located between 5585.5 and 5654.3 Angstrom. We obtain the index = 27.8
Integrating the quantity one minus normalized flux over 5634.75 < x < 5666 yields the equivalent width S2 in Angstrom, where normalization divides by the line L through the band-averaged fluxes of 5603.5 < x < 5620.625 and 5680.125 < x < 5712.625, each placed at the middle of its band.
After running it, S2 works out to -2.2 Angstrom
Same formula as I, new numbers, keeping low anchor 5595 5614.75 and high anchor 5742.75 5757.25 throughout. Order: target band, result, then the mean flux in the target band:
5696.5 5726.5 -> -1.64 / 37.8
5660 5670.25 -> -0.67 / 38.7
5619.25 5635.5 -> 0.42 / 35.8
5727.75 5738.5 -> -0.74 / 38.1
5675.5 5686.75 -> 0.15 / 35.7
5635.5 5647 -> -0.47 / 38.1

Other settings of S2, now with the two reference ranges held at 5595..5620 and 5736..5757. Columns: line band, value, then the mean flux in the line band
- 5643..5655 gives -0.7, 38.4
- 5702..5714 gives 0.2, 35.6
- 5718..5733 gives -1.4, 39.3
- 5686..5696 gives 0.3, 35.1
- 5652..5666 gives -0.9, 38.5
